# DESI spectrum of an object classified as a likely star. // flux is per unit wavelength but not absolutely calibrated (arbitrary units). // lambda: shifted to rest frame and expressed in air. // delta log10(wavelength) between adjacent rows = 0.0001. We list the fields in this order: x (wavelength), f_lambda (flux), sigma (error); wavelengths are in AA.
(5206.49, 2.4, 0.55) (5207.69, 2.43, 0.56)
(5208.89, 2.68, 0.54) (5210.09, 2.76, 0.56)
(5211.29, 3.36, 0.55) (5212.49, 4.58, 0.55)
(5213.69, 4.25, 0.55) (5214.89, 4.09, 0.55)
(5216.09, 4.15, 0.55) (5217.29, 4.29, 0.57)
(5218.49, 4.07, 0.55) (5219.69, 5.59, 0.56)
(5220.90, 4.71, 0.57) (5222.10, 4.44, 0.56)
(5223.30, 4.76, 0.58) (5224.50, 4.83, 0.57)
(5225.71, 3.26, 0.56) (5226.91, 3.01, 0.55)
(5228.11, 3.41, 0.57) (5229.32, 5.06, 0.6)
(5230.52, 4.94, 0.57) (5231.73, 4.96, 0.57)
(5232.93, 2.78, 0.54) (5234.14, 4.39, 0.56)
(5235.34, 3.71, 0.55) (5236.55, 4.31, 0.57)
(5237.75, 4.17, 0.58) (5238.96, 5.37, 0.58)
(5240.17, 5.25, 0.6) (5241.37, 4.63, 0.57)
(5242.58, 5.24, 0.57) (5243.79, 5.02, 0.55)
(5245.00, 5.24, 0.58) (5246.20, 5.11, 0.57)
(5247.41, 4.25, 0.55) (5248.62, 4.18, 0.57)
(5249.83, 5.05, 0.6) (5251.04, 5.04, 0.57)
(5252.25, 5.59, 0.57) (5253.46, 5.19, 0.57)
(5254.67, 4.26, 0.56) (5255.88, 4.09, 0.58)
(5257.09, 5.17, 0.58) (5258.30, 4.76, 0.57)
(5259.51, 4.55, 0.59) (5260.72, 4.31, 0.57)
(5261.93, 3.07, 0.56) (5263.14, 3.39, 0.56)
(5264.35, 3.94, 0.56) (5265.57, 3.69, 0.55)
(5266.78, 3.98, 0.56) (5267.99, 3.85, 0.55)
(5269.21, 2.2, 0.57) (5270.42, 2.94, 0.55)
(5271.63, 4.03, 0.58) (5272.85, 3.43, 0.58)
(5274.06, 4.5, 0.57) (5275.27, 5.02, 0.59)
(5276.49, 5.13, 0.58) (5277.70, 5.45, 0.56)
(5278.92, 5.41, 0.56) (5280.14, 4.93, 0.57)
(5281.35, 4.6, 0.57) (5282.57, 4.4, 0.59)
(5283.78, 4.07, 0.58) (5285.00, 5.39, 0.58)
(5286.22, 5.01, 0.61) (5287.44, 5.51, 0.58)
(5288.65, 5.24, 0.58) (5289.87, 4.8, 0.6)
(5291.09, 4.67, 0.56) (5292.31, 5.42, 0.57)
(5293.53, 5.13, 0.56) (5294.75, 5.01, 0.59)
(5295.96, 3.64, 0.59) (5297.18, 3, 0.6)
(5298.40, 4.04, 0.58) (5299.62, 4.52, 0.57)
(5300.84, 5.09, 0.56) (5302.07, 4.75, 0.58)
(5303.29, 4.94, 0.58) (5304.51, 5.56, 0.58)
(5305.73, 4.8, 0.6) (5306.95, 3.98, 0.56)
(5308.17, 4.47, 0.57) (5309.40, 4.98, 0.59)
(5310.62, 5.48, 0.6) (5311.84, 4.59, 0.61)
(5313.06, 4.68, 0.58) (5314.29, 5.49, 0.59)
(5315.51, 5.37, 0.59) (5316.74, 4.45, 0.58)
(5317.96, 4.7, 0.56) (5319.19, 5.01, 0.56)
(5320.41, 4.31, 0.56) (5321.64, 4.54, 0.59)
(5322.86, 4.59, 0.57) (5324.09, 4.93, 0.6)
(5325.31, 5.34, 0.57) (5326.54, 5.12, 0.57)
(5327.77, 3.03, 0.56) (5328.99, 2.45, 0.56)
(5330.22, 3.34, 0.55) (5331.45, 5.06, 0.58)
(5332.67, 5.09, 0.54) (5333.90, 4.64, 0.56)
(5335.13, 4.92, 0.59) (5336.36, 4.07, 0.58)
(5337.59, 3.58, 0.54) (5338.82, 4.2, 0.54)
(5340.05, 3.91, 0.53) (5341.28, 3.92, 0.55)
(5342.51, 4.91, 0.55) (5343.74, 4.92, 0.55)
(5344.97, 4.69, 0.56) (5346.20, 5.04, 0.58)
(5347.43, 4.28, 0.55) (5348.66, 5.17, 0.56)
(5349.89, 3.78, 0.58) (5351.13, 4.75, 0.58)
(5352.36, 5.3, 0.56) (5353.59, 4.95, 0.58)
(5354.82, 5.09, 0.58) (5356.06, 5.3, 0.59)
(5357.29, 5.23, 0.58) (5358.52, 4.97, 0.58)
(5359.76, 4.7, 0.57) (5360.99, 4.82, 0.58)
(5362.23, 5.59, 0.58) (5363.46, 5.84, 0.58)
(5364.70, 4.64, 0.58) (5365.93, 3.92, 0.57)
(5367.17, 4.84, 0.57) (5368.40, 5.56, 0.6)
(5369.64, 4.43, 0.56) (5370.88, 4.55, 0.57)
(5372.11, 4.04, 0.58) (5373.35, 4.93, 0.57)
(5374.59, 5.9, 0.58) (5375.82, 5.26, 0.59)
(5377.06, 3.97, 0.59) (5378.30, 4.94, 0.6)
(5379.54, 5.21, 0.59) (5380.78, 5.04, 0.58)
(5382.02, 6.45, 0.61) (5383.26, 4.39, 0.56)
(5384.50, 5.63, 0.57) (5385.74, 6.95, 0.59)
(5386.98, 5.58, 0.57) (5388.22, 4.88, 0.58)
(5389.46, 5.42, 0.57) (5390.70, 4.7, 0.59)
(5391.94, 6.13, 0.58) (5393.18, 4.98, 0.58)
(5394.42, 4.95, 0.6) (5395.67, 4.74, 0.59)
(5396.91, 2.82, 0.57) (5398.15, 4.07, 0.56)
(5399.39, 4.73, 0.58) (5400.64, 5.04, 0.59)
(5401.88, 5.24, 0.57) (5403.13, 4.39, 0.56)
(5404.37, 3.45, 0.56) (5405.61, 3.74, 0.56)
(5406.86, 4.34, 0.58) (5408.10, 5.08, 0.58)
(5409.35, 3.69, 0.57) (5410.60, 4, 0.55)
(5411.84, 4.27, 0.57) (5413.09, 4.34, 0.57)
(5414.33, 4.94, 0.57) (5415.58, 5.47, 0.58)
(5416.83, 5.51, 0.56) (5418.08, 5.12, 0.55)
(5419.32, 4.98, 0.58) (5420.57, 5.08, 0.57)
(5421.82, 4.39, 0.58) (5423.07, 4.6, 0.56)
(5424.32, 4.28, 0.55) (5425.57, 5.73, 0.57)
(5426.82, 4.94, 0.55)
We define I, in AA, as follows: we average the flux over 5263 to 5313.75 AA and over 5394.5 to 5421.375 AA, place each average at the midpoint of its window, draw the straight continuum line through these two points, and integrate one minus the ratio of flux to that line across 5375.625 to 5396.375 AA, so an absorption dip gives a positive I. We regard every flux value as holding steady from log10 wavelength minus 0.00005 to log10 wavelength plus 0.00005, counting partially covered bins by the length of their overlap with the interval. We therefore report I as -3.2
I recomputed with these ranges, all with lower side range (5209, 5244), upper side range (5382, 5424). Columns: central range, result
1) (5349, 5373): -0.9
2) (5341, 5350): 0.0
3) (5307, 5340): 0.3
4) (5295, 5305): 0.1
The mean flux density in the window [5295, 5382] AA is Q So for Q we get 4.69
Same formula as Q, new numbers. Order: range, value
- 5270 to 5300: 4.62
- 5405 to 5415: 4.3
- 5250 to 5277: 4.2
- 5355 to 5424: 4.87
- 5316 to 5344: 4.39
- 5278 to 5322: 4.78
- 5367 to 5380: 4.87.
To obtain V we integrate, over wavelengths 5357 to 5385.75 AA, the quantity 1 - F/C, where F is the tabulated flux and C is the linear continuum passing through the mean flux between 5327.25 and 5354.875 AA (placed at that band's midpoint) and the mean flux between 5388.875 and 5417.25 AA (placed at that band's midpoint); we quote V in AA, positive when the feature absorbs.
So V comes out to -3.5 AA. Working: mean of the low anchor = 4.39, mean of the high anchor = 4.6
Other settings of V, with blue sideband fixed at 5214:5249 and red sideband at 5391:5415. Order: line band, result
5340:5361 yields -1.5 AA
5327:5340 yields 1.2 AA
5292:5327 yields -2.2 AA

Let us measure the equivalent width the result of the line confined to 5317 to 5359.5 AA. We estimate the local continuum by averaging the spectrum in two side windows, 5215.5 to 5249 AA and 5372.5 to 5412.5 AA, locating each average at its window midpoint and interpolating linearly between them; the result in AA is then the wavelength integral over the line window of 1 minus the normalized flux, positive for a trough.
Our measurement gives 1.3 AA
